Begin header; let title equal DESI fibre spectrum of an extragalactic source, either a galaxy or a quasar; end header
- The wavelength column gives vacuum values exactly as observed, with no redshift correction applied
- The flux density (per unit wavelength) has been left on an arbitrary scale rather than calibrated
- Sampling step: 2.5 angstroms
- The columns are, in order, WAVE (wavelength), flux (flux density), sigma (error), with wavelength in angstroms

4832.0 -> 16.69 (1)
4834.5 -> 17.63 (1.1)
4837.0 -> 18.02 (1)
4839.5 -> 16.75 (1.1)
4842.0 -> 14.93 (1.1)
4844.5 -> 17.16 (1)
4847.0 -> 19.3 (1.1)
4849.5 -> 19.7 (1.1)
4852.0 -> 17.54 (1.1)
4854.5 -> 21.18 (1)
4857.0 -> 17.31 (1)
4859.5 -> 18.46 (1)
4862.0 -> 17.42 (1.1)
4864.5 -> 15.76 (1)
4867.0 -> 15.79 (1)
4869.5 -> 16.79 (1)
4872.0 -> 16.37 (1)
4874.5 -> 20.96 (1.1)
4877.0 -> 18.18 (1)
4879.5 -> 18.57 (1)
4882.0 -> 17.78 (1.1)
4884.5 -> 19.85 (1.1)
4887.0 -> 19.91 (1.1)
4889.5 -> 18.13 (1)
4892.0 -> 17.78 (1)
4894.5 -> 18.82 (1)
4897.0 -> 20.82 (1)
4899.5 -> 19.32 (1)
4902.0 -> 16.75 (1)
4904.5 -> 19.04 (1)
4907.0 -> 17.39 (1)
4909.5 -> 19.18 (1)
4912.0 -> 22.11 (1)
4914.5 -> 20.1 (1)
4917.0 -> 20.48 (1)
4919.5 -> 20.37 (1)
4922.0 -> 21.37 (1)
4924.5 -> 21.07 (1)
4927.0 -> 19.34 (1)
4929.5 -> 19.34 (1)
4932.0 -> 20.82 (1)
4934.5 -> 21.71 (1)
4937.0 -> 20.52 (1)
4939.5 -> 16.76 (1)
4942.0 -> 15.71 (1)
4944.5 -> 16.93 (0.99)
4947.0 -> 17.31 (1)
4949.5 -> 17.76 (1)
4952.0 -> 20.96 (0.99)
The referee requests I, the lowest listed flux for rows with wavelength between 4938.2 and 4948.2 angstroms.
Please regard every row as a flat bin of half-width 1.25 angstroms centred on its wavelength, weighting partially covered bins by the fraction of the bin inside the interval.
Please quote 15.71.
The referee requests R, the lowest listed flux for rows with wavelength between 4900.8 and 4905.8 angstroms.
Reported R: 16.75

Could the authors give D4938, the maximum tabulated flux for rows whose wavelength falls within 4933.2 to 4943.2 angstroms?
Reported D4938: 21.71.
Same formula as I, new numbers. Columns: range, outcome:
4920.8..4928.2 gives 19.34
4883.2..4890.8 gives 18.13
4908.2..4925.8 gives 19.18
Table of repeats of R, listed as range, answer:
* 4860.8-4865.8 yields 15.76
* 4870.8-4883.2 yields 16.37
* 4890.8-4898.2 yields 17.78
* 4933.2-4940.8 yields 16.76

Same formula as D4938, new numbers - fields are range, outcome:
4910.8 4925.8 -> 22.11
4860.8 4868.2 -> 17.42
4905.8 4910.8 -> 19.18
